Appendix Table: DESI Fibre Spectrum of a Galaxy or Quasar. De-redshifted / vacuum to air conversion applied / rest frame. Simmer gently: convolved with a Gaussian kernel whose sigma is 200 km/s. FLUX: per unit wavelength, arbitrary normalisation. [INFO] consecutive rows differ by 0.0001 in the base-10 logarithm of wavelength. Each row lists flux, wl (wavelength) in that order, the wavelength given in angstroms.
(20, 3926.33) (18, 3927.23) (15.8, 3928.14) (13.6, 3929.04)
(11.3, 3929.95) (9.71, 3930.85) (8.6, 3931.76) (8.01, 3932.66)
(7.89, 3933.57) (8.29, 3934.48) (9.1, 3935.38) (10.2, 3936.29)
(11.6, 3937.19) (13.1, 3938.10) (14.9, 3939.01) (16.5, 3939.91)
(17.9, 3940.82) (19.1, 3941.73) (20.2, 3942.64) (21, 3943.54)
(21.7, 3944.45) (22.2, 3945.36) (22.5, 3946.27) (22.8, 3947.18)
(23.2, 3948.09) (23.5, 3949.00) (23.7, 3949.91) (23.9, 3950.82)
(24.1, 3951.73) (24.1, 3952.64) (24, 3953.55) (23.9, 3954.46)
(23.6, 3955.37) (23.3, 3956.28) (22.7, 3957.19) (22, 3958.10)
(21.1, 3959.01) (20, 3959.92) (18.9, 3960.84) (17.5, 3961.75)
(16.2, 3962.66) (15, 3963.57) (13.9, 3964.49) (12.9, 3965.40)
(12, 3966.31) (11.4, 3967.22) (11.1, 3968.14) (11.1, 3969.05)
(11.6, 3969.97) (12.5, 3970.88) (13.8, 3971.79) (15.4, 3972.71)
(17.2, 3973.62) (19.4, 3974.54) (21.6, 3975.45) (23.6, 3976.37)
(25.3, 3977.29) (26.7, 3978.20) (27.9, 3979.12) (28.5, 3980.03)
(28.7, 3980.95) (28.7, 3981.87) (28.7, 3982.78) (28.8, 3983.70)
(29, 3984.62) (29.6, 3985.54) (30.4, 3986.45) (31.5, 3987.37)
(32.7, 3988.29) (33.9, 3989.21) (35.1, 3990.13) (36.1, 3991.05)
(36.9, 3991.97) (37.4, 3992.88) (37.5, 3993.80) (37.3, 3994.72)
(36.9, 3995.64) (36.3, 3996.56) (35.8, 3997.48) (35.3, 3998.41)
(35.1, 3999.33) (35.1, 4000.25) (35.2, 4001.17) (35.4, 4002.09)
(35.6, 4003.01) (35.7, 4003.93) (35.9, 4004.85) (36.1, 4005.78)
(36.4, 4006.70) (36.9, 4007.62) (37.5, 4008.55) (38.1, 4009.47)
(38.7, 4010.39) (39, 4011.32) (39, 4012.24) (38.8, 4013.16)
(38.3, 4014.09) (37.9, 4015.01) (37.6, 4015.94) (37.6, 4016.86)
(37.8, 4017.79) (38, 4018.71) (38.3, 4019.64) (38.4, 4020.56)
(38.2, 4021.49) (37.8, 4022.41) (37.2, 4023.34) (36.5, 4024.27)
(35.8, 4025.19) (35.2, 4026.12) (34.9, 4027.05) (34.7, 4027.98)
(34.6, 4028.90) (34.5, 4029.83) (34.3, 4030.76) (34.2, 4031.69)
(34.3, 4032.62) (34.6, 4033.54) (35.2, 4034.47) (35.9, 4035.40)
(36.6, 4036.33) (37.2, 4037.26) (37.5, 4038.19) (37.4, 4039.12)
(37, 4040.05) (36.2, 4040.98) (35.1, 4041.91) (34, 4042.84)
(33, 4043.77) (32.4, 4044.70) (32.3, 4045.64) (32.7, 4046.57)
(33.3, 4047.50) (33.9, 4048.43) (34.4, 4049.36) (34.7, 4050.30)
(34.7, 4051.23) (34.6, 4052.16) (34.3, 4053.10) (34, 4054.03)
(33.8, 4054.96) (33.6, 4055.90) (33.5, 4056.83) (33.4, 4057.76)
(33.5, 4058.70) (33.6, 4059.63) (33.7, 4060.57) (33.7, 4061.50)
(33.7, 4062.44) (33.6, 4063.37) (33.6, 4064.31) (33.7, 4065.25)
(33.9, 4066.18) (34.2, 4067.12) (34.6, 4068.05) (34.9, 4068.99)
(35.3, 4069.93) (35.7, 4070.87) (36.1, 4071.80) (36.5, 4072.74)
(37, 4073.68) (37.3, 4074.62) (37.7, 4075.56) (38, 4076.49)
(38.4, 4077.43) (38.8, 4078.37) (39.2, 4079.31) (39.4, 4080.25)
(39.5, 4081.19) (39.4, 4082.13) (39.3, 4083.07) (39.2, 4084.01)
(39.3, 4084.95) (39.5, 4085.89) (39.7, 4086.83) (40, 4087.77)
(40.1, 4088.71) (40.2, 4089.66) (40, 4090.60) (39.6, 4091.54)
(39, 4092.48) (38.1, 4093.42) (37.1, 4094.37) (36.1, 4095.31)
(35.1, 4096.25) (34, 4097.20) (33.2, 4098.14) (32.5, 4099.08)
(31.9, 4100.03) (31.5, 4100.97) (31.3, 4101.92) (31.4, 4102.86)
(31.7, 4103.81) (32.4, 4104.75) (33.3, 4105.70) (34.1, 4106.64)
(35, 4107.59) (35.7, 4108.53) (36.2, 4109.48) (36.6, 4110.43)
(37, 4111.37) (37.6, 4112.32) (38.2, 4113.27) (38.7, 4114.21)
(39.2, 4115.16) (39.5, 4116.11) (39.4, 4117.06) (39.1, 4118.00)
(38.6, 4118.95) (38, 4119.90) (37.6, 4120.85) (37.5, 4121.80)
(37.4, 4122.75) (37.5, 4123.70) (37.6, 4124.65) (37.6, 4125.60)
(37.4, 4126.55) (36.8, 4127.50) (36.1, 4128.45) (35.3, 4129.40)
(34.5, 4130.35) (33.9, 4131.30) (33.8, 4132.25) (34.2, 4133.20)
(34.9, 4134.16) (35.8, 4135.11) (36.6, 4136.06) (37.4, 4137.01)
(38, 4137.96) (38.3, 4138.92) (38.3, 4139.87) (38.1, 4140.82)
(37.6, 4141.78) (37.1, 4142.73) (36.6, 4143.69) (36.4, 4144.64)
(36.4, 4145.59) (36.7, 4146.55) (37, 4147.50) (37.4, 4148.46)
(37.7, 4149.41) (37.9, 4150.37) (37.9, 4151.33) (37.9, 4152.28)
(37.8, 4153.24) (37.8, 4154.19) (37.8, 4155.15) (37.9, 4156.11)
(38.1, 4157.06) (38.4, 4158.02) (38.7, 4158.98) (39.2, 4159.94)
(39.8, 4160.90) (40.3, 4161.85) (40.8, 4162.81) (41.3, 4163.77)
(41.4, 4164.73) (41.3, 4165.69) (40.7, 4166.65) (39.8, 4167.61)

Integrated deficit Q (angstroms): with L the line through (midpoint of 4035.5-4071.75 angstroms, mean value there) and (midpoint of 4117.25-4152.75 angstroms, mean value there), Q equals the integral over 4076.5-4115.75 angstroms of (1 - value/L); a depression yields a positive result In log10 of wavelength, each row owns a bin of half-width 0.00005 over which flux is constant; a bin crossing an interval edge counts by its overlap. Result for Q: -1.17 angstroms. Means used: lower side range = 34.4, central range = 36.8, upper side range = 37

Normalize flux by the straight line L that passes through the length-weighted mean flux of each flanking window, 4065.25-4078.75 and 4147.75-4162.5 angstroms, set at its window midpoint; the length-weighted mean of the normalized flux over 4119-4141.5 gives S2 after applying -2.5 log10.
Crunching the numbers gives 0.030 mag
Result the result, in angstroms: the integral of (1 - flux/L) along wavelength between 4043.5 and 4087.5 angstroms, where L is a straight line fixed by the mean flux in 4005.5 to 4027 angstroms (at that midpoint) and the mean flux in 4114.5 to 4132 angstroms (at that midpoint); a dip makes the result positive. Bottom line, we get 2.2 angstroms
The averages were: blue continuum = 37.6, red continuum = 37.4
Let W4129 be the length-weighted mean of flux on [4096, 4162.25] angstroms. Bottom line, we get 36.6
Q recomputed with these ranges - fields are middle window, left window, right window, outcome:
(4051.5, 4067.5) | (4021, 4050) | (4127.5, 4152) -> 0.77 angstroms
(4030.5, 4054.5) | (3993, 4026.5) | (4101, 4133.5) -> 1.29 angstroms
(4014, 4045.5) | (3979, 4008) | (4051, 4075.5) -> -1.72 angstroms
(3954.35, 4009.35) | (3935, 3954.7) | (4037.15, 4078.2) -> -3.80 angstroms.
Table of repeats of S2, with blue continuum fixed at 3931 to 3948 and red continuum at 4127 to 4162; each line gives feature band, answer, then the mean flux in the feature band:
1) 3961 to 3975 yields 0.282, 14.2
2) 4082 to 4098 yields -0.222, 38.4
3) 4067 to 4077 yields -0.225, 36.2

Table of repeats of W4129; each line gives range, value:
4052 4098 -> 36.5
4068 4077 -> 36.4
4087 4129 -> 36.5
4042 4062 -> 33.7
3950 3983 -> 20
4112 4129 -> 38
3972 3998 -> 29.7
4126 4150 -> 36.5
